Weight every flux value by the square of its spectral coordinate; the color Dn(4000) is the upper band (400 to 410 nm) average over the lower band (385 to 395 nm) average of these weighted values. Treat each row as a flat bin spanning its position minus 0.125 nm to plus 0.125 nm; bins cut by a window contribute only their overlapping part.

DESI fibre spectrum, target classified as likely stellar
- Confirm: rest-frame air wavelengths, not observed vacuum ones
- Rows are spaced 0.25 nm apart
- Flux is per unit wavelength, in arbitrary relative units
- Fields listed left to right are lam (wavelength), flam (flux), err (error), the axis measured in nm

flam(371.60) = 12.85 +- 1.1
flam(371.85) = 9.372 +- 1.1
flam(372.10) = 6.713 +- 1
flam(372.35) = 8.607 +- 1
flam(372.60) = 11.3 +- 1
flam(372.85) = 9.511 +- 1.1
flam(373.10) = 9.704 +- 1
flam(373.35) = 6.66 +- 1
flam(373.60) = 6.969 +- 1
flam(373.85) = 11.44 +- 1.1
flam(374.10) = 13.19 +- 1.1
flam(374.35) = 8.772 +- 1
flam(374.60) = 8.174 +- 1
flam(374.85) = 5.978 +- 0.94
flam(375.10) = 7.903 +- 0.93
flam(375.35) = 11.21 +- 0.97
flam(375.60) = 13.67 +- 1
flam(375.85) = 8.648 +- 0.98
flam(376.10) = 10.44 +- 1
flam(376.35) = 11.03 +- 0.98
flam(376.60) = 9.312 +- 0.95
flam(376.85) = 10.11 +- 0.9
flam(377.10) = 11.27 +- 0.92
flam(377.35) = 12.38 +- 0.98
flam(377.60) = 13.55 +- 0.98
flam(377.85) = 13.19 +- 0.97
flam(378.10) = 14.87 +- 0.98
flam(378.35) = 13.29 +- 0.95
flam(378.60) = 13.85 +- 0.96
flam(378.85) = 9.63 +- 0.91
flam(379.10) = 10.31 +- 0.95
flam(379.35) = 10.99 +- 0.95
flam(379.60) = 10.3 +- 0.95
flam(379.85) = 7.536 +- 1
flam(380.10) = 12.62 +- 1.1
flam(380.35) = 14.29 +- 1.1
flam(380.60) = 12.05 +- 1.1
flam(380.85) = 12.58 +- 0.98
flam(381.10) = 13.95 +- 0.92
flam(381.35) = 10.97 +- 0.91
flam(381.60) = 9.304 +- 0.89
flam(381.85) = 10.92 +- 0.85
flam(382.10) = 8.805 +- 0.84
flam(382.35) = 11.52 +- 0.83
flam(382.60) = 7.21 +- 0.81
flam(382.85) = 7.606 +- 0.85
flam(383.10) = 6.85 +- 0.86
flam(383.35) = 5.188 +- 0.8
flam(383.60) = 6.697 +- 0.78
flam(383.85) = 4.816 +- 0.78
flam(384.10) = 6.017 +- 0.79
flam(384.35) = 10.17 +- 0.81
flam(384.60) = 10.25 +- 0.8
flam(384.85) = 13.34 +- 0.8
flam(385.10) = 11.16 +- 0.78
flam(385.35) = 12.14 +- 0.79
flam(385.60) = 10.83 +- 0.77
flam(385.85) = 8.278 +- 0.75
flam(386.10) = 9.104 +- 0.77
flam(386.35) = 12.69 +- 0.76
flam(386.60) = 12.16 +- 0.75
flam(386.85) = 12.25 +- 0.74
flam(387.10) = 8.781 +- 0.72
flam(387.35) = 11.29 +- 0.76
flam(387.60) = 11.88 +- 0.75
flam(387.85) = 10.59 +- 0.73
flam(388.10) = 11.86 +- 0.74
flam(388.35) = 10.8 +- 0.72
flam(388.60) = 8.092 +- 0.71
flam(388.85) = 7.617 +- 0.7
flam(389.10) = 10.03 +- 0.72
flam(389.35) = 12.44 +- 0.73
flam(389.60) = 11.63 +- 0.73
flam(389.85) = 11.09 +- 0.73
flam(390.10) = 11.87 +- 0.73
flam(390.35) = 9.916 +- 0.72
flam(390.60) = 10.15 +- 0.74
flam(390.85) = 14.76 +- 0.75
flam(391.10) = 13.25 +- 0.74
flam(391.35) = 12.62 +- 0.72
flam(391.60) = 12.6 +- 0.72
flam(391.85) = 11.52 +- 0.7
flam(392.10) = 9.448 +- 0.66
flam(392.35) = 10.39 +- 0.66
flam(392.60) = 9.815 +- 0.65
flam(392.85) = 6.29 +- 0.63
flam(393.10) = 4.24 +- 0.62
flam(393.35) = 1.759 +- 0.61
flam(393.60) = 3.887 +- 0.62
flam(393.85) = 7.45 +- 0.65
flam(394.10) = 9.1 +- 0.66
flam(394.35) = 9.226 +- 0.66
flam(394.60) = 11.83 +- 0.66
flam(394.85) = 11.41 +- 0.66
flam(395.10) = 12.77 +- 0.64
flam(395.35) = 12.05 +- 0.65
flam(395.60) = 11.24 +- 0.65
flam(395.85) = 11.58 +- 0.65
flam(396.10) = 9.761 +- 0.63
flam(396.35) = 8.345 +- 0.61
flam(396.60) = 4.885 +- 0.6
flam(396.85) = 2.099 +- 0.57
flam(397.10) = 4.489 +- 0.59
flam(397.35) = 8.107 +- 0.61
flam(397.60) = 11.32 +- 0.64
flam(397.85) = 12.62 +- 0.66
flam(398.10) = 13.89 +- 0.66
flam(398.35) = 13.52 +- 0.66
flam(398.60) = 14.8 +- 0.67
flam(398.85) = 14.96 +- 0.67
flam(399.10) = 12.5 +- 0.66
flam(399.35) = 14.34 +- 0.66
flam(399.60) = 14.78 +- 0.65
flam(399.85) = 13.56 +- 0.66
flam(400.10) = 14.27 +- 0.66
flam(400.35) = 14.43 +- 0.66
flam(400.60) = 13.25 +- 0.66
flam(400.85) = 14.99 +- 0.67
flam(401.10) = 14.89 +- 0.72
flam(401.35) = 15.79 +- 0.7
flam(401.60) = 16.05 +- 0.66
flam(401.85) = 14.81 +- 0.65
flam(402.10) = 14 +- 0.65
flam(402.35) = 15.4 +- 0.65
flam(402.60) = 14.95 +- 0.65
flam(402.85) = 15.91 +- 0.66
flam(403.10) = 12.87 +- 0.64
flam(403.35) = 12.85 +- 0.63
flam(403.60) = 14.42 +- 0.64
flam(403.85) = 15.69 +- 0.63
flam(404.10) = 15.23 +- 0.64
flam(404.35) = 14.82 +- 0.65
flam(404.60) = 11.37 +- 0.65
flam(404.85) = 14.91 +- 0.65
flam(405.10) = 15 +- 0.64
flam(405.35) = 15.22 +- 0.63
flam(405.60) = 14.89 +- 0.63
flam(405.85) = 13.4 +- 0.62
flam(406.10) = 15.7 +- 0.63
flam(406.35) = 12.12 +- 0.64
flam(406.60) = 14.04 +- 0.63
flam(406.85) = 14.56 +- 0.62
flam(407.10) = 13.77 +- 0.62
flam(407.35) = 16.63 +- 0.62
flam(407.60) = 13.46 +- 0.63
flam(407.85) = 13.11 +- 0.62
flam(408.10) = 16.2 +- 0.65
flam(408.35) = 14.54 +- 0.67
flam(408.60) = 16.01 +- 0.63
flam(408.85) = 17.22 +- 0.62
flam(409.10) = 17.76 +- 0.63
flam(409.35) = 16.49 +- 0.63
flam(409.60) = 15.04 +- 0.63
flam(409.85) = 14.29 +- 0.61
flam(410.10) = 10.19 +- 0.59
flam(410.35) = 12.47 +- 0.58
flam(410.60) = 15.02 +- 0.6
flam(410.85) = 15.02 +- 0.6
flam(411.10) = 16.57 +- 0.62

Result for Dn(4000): 1.6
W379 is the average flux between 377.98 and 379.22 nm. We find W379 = 12.4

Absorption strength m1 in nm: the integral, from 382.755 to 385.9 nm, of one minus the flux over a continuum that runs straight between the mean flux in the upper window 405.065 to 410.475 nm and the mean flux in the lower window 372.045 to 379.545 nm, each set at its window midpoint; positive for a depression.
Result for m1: 0.77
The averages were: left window 10.5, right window 14.6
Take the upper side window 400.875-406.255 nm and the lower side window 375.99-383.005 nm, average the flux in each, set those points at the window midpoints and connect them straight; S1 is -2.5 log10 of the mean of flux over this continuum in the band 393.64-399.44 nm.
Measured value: 0.30 mag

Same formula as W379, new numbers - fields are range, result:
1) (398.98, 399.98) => 13.8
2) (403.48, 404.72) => 14.3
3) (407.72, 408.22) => 14.6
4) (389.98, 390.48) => 10.9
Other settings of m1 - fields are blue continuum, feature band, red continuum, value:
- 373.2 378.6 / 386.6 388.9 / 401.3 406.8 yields 0.32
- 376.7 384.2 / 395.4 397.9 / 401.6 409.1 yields 0.90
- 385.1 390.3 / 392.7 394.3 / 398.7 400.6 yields 0.86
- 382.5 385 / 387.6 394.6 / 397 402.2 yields 0.35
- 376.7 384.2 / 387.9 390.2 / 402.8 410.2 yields 0.24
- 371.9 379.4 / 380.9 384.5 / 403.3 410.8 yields 0.84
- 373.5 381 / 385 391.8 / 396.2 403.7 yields 0.44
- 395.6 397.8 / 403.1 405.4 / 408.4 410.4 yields -0.40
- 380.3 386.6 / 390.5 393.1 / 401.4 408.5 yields 0.19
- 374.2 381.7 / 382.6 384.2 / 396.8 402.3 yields 0.73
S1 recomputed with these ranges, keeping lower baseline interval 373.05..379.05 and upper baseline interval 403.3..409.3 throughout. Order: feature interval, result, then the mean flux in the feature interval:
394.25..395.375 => 0.15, 11.5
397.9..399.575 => -0.02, 14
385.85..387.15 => 0.11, 10.9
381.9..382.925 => 0.27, 9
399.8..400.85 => -0.01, 14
